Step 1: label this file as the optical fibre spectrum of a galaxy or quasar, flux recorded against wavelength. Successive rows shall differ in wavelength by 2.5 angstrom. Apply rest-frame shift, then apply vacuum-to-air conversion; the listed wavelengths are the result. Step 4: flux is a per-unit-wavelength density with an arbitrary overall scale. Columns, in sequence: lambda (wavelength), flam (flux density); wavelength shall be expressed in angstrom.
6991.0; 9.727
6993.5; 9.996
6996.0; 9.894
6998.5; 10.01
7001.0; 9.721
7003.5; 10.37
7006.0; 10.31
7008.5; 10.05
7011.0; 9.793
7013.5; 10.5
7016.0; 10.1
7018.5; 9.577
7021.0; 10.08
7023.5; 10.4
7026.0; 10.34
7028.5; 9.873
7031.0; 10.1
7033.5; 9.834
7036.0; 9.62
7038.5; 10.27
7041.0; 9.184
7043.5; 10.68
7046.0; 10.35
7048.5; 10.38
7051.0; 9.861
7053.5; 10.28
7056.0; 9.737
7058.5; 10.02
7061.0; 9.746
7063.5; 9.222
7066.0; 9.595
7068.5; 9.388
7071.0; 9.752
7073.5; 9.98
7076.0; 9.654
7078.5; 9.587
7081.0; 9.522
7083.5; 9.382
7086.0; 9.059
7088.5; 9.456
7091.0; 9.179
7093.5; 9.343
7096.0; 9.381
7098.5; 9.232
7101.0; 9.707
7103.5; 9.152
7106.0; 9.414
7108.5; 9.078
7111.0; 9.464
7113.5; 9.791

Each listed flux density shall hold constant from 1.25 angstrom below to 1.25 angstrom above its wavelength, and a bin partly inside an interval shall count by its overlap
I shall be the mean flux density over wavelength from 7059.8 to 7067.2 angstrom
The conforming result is 9.52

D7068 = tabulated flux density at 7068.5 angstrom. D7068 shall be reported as 9.388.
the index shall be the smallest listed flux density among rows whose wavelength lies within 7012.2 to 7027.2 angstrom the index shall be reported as 9.577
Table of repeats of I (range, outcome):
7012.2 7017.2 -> 10.3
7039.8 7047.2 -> 10.1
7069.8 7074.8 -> 9.87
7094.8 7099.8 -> 9.31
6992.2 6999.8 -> 9.96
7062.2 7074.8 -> 9.59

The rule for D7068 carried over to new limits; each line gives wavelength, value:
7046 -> 10.35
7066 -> 9.595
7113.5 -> 9.791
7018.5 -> 9.577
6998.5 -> 10.01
